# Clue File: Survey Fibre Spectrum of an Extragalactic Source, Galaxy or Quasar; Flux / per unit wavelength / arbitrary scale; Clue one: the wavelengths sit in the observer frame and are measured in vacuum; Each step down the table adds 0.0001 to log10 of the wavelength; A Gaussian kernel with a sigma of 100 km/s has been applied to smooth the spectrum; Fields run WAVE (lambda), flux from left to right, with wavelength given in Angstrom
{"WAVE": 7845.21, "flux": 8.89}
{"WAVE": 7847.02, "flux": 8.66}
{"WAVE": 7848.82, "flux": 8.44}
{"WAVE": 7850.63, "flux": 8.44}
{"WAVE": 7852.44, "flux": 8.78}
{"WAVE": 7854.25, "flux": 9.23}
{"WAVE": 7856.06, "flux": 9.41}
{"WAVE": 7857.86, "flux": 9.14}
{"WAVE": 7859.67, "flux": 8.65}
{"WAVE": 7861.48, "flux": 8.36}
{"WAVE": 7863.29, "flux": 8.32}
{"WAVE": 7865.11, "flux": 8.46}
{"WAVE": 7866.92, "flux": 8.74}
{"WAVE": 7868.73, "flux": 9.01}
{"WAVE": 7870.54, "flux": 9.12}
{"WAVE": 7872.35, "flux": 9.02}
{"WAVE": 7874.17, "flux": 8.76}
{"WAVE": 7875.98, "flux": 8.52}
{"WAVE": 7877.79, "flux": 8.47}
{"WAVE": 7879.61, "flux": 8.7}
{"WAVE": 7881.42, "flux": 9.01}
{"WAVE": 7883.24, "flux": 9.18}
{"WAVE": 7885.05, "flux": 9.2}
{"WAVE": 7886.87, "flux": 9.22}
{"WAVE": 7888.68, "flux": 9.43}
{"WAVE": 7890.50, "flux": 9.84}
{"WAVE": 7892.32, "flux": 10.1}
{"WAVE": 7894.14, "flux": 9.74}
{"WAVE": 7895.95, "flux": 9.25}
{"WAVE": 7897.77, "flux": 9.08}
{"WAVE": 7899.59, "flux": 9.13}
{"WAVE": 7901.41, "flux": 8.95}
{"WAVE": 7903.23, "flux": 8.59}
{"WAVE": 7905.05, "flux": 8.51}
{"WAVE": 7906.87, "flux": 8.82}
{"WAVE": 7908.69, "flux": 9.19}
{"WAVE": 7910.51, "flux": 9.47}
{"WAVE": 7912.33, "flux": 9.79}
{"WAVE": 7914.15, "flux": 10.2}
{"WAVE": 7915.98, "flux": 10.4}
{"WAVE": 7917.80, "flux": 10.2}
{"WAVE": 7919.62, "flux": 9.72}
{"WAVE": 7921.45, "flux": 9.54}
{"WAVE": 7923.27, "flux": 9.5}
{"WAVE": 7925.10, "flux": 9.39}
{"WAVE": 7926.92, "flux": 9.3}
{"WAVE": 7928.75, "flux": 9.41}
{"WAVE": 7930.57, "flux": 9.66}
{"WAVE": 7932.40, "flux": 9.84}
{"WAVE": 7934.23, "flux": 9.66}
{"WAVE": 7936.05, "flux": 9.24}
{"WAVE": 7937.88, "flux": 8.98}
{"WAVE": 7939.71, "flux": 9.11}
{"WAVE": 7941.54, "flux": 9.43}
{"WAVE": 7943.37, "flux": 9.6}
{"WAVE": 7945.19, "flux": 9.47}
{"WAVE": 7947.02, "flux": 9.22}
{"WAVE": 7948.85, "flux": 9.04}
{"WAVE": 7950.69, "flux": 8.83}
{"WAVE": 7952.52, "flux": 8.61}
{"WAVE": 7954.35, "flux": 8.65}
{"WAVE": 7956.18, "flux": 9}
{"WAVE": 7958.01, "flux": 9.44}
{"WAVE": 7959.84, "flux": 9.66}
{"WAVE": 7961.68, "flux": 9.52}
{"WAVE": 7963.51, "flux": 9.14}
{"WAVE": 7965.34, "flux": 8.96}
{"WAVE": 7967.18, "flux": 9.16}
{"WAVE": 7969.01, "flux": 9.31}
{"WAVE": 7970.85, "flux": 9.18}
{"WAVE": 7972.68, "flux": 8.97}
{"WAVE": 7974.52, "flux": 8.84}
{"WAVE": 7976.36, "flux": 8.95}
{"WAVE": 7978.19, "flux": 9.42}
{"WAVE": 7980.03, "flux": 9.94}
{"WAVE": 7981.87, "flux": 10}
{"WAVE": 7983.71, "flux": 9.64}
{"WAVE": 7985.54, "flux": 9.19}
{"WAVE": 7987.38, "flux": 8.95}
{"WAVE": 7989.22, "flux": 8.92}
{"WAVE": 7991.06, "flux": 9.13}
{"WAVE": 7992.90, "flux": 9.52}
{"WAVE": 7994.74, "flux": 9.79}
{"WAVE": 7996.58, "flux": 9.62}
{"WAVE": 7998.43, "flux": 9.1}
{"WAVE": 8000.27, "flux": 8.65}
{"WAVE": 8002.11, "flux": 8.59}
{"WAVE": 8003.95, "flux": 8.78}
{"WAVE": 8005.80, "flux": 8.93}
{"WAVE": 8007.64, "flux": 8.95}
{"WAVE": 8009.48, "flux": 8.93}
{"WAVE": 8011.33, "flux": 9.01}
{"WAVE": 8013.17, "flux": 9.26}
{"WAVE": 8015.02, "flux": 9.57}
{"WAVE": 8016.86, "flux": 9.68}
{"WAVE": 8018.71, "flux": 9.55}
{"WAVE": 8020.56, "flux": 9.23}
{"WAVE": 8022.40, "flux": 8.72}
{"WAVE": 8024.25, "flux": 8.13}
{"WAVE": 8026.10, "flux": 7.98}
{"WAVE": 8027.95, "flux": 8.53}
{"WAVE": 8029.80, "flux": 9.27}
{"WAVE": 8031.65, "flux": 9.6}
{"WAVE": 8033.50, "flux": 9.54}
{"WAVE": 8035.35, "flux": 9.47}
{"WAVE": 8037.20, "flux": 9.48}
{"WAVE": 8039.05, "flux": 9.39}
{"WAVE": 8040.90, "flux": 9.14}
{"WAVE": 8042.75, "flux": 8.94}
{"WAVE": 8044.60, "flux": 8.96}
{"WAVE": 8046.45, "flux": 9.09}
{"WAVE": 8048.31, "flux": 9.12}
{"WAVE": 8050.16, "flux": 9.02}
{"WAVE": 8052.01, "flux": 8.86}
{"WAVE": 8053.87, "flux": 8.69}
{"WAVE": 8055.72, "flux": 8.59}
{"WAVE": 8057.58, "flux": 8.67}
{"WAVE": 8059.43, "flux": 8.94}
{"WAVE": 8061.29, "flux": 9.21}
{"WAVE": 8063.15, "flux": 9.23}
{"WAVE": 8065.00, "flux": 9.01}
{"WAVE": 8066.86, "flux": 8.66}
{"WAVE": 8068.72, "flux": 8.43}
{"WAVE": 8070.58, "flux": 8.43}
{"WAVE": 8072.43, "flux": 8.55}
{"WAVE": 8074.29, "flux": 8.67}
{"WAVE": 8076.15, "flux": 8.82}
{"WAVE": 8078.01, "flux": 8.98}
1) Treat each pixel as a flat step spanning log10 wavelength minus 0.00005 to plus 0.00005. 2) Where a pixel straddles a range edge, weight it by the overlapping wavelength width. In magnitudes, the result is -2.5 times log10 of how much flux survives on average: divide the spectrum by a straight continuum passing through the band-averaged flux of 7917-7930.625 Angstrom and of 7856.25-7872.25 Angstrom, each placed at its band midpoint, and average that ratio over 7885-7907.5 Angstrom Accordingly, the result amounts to 0.00 mag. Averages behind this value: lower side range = 8.77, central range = 9.22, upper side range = 9.58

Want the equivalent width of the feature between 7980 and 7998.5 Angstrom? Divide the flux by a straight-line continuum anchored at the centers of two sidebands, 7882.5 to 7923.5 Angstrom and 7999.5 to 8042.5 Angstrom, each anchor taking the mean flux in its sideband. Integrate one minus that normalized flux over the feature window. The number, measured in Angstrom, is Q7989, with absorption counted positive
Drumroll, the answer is -0.5 Angstrom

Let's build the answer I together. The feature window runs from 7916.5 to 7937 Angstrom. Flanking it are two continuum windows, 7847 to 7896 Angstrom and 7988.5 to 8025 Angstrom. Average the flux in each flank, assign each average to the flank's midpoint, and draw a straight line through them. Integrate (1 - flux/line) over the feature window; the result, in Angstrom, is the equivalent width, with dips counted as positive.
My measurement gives -1.3 Angstrom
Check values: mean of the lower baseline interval 8.97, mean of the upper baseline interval 9.11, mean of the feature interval 9.6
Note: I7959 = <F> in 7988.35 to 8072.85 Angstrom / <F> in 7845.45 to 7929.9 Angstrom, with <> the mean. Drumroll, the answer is 0.99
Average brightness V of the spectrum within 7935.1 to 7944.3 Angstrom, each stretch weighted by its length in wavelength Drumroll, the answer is 9.28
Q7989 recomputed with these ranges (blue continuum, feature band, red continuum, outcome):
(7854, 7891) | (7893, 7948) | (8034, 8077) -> -3.0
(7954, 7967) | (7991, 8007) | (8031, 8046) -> 0.2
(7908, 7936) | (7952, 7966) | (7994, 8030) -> 0.4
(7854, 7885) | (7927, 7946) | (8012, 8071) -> -1.1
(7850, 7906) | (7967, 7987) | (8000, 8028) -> -0.9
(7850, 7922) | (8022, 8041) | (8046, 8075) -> -0.3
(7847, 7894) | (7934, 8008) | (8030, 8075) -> -1.8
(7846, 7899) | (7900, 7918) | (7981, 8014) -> -0.7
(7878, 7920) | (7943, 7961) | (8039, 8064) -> 0.2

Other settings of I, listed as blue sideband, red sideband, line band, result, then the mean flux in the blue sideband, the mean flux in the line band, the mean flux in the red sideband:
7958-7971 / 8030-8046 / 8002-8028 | 1.0 Angstrom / 9.29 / 8.95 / 9.31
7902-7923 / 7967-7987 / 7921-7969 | 0.6 Angstrom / 9.49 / 9.28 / 9.33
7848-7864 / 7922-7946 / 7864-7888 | 0.1 Angstrom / 8.76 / 8.88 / 9.43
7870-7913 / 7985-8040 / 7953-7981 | -0.3 Angstrom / 9.13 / 9.2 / 9.11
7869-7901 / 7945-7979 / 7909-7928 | -1.2 Angstrom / 9.16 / 9.73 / 9.12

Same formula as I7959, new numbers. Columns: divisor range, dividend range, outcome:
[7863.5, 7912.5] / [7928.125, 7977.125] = 1.02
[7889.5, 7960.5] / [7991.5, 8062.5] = 0.97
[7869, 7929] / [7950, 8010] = 0.99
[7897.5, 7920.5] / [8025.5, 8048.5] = 0.97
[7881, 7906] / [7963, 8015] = 0.99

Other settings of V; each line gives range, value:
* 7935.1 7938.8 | 9.12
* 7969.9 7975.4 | 8.99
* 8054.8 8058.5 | 8.62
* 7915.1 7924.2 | 9.87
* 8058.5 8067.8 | 9.01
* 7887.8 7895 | 9.77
